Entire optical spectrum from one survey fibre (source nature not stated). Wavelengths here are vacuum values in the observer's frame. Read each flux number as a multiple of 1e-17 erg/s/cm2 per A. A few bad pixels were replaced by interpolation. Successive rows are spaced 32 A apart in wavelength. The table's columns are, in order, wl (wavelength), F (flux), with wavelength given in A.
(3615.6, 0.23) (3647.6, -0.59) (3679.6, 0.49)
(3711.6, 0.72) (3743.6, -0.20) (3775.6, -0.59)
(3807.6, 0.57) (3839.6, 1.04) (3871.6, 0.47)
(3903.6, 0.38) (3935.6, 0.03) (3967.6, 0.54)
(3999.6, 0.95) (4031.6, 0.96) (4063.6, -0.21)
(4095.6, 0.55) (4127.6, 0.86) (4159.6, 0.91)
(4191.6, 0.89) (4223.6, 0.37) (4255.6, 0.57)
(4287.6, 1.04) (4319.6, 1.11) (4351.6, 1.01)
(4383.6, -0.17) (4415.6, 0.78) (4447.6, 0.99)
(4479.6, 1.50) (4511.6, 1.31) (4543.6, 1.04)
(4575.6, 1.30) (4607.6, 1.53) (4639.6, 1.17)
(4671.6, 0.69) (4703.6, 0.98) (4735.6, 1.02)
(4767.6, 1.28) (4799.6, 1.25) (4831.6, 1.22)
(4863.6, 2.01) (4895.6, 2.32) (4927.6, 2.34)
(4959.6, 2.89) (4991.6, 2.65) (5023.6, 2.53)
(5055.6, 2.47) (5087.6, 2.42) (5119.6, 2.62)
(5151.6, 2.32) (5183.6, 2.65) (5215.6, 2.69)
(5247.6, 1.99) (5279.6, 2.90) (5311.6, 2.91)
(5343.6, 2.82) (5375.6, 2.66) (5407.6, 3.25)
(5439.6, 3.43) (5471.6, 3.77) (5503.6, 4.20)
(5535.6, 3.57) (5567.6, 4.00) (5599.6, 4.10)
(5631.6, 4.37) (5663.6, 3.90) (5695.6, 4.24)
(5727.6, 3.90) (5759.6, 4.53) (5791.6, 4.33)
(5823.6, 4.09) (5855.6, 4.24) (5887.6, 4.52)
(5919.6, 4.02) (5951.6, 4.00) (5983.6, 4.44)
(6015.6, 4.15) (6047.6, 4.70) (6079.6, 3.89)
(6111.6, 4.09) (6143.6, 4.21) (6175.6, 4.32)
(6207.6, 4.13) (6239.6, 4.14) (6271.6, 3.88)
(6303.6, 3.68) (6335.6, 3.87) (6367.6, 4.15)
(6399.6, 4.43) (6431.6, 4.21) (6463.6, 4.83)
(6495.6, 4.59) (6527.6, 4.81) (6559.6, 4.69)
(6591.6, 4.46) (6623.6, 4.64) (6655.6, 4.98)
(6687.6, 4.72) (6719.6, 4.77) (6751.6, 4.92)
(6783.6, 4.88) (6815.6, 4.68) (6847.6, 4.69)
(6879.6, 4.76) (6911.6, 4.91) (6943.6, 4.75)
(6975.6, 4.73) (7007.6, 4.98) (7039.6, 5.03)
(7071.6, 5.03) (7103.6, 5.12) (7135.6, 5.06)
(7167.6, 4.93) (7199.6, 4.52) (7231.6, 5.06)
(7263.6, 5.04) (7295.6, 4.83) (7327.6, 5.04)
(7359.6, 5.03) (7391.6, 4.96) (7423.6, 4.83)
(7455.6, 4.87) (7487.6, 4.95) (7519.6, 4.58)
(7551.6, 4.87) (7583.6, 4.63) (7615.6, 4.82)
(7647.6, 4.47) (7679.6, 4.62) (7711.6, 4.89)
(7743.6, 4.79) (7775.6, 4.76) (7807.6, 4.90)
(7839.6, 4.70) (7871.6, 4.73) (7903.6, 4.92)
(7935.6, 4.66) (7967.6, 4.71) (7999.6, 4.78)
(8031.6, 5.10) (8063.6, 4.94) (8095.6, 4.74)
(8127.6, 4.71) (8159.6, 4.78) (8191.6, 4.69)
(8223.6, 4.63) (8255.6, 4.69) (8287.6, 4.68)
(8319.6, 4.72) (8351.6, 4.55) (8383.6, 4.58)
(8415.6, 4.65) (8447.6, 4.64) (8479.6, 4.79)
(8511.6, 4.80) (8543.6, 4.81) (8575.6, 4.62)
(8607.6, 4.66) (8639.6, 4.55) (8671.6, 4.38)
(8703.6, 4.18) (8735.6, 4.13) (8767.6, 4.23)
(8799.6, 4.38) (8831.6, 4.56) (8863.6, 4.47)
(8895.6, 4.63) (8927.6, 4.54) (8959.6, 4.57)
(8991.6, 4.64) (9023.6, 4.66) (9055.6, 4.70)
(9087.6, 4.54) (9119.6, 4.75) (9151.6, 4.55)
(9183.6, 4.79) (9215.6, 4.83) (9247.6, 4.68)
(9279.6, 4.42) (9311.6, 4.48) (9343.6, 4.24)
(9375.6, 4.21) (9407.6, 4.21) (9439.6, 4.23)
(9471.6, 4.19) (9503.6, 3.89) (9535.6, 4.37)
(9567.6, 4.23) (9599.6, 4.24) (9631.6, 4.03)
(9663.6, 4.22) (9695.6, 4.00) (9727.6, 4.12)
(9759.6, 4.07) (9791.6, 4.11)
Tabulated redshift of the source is 0.220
